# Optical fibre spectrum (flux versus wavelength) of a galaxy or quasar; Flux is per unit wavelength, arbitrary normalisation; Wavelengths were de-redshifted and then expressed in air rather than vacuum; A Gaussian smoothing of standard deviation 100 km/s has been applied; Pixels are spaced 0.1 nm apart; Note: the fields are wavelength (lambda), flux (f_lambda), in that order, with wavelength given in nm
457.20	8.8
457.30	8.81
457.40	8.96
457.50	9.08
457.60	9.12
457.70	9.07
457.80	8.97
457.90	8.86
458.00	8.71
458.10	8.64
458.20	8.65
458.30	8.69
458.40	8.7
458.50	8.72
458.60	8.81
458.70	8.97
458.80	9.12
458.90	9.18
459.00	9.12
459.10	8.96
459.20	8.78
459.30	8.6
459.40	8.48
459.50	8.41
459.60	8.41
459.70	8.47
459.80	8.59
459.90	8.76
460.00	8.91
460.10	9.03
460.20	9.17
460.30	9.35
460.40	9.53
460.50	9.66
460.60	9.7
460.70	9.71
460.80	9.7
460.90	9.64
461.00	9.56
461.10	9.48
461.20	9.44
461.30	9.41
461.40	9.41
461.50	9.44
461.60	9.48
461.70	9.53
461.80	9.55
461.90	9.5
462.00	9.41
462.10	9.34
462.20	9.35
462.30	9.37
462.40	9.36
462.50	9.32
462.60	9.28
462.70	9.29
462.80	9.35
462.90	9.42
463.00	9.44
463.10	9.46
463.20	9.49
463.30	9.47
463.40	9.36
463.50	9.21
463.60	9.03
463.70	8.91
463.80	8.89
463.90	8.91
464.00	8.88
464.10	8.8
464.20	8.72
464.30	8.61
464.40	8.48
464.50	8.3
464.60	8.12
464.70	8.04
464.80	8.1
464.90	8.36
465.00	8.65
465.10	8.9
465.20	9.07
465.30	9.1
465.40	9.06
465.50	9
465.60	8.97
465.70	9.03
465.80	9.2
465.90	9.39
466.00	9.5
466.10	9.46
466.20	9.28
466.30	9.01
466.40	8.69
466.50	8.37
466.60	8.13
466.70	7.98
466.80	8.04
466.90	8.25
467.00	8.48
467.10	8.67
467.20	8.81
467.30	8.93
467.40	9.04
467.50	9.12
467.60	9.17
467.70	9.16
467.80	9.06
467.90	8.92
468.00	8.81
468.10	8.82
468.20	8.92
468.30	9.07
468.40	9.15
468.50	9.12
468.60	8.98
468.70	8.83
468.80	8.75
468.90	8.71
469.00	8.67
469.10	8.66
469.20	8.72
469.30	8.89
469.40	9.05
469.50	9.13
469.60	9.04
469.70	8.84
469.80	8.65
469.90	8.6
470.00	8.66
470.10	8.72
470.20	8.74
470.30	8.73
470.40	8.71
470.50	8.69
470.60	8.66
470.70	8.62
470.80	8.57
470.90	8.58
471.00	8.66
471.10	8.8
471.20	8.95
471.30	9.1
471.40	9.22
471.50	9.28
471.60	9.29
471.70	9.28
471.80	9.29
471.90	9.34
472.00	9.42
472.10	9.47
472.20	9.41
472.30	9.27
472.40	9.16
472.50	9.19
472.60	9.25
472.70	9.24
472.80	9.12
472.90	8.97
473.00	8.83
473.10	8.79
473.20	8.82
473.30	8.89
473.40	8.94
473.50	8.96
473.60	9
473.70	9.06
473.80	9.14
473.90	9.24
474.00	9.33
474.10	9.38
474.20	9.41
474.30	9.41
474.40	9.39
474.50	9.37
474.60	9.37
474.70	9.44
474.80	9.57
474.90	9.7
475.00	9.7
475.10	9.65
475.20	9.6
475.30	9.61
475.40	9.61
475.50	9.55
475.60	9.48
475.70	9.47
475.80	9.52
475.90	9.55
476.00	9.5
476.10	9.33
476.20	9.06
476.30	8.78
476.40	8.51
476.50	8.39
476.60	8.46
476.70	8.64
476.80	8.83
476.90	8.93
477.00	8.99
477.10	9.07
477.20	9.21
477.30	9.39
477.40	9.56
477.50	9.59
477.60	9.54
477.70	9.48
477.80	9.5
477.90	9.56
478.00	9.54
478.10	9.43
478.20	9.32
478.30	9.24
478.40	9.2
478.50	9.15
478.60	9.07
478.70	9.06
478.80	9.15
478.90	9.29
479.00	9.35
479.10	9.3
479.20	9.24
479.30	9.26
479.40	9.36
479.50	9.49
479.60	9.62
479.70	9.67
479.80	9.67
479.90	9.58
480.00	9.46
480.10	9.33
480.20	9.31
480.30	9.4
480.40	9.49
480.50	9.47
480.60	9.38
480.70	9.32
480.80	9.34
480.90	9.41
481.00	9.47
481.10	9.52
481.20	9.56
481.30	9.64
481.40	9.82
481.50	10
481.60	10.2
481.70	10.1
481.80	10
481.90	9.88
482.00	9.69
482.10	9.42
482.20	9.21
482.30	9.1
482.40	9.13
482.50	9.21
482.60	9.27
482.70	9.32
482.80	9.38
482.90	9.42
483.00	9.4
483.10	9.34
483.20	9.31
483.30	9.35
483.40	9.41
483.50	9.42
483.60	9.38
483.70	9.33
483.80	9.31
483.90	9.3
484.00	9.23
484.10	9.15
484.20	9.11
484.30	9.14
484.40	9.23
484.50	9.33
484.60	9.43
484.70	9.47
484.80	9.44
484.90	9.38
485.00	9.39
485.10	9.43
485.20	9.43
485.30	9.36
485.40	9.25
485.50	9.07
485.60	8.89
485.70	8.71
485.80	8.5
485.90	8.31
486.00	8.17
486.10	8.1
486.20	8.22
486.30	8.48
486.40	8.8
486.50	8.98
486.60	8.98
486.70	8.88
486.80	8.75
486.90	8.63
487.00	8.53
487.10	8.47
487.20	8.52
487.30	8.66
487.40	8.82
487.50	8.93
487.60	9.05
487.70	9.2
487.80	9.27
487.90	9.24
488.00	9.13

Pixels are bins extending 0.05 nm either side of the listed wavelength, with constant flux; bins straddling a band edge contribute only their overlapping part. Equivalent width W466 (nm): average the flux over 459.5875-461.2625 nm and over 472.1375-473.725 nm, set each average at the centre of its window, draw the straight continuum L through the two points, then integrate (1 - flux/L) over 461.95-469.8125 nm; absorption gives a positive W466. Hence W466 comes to 0.21 nm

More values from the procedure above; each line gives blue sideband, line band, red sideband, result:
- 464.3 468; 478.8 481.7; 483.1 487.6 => -0.18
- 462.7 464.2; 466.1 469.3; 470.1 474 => 0.11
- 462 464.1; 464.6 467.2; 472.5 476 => 0.15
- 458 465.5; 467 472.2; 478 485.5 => 0.15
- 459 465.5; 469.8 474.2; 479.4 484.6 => 0.12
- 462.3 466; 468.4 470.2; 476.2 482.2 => 0.06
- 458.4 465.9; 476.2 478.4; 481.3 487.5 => 0.00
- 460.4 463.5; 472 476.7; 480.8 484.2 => 0.12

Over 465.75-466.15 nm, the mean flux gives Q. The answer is 9.39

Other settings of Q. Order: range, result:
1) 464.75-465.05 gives 8.37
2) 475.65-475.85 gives 9.5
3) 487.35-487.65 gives 8.93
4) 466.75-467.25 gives 8.45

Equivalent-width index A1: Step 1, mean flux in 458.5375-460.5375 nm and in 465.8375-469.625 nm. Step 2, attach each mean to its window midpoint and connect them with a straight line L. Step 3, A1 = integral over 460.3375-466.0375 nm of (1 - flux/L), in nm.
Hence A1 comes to -0.18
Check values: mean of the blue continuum 8.91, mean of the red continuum 8.86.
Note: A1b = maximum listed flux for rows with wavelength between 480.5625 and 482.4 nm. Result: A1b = 10.2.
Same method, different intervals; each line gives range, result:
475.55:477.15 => 9.55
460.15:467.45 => 9.71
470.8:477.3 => 9.7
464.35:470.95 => 9.5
